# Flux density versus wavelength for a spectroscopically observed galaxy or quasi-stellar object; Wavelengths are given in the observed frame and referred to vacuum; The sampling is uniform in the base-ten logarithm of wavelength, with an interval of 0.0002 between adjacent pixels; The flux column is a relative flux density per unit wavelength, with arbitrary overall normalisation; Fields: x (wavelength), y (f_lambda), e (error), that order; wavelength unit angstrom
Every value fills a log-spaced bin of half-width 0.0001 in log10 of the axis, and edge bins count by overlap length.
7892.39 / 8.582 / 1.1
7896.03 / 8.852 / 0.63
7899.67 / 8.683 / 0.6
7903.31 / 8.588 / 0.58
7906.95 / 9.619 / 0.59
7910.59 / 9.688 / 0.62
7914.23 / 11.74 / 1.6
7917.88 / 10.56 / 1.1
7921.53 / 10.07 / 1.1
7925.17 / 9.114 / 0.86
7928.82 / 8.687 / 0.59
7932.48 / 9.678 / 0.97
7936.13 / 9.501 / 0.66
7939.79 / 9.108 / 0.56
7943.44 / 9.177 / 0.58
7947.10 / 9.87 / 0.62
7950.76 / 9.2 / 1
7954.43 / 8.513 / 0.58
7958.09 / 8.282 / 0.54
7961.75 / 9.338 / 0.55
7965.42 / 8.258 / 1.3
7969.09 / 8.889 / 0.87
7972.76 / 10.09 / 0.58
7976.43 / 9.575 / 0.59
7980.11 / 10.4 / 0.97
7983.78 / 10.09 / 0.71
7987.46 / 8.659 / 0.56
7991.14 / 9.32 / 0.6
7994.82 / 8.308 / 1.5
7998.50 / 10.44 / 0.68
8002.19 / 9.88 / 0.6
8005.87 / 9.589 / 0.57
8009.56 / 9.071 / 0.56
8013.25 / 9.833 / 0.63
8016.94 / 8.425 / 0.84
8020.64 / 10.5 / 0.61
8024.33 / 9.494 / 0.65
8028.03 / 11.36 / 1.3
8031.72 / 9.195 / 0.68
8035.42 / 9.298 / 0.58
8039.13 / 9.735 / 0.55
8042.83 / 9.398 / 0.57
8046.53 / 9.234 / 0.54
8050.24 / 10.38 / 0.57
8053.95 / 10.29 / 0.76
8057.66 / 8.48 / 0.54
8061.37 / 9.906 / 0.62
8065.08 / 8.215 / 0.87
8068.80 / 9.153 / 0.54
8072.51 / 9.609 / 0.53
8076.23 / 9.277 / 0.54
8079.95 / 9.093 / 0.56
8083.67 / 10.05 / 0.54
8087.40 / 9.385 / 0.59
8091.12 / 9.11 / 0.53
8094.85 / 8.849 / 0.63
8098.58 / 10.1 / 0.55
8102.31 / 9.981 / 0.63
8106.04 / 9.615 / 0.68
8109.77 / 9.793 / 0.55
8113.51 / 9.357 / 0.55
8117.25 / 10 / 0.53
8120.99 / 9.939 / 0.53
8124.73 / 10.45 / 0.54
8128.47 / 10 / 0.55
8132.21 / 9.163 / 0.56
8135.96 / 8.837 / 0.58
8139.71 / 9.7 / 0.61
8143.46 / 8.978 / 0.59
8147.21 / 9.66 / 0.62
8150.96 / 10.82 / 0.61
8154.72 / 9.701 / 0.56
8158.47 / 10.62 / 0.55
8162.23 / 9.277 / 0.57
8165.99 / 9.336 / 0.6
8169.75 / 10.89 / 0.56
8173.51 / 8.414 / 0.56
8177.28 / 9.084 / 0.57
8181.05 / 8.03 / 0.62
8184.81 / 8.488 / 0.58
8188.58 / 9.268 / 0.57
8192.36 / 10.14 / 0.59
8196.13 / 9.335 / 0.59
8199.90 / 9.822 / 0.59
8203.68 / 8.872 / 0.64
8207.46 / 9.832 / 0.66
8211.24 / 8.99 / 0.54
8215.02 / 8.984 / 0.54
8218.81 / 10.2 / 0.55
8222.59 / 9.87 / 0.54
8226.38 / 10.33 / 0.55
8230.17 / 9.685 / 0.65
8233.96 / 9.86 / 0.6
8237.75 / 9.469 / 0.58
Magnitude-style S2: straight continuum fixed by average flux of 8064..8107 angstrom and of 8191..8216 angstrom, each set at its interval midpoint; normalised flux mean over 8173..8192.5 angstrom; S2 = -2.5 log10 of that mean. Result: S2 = 0.07 mag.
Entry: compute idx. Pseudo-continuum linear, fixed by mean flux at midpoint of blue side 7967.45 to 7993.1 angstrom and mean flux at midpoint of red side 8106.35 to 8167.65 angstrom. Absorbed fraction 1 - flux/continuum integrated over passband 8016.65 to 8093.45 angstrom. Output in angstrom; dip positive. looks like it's 1.0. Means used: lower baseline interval 9.57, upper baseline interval 9.73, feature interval 9.52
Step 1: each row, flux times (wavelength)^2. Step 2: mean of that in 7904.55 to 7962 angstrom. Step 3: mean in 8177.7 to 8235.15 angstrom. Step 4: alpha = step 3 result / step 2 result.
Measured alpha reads 1.1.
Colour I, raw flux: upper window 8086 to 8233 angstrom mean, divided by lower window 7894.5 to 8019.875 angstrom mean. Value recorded 1.02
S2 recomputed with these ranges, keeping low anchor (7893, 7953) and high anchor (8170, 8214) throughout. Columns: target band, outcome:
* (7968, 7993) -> -0.020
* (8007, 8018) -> 0.023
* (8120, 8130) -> -0.101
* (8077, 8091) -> -0.016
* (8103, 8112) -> -0.052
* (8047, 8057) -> -0.070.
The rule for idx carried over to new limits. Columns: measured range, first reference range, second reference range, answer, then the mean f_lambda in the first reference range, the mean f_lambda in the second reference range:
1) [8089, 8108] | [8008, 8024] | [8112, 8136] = 0.3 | 9.47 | 9.75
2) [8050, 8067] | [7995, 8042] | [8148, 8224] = 0.5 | 9.68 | 9.5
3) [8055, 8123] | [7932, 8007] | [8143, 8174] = 1.4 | 9.33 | 9.84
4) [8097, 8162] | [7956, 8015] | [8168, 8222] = -3.2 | 9.37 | 9.32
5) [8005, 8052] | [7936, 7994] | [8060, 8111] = -1.6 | 9.24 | 9.43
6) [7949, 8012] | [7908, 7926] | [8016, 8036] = 4.4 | 10.3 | 9.8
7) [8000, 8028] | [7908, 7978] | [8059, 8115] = -0.7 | 9.44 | 9.43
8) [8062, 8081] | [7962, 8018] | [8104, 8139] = 0.9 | 9.4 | 9.69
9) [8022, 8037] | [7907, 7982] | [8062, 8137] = -0.6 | 9.49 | 9.51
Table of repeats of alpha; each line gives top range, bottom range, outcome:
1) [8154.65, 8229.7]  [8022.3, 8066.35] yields 1.02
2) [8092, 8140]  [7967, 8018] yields 1.05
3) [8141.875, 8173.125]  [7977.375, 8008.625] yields 1.07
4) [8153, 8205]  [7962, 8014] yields 1.04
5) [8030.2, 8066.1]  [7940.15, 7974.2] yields 1.07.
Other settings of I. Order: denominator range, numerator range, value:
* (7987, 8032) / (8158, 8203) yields 0.97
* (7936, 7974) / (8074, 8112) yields 1.05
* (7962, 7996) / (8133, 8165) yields 1.04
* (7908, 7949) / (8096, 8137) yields 1.00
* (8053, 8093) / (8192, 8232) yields 1.03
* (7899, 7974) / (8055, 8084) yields 0.98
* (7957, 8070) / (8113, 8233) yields 1.01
